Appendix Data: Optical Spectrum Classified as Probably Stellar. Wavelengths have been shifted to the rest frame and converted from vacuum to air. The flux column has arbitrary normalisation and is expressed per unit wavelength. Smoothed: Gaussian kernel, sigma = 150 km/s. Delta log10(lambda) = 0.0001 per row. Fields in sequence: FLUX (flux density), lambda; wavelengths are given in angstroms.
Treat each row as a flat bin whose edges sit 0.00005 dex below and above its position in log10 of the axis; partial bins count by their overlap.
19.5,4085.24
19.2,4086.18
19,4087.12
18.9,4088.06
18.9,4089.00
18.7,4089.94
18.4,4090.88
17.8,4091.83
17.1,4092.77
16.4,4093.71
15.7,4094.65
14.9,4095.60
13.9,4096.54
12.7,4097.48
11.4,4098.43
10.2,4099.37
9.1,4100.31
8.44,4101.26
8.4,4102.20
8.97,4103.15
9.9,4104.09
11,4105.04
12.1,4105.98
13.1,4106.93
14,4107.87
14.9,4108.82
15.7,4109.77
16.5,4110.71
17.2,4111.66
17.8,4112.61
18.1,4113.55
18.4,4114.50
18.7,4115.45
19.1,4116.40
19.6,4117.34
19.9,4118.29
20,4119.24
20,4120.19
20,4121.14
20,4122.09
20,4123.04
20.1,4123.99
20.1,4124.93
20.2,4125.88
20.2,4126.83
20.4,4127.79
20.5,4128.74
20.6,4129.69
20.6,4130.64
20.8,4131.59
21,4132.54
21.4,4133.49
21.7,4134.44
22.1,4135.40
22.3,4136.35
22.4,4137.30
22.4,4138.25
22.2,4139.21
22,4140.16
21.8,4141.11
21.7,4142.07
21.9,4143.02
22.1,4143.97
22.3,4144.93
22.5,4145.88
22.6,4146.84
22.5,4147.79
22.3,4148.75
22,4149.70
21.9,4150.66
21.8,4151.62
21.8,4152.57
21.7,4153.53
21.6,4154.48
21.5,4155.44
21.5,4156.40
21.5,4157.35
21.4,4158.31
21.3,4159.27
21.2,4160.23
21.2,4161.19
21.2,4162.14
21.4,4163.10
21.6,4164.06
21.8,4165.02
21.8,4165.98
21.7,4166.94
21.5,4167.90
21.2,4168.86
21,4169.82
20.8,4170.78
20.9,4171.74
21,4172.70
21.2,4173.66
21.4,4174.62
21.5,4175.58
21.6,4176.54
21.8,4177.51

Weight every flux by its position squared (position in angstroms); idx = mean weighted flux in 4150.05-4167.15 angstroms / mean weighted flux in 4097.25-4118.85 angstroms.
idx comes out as 1.56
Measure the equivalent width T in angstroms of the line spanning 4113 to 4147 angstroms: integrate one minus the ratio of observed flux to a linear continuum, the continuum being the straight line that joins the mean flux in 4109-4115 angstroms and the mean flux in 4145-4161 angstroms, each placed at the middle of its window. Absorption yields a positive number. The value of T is -2.83 angstroms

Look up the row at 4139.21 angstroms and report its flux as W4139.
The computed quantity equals 22.2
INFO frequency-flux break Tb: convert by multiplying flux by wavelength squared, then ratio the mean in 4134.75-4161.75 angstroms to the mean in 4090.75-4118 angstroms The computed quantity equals 1.5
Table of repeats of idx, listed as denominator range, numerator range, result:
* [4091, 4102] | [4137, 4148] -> 1.69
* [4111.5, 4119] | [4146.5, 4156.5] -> 1.19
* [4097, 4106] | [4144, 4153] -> 2.24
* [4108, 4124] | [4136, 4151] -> 1.22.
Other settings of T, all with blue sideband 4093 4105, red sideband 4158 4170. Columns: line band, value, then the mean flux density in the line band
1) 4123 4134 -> -3.0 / 20.5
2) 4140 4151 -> -2.1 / 22.1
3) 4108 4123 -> -4.3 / 18.3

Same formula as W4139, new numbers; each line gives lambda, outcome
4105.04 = 11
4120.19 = 20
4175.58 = 21.5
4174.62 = 21.4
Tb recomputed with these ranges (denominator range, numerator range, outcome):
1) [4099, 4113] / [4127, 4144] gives 1.75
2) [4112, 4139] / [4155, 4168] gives 1.08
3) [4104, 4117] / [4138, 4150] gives 1.44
